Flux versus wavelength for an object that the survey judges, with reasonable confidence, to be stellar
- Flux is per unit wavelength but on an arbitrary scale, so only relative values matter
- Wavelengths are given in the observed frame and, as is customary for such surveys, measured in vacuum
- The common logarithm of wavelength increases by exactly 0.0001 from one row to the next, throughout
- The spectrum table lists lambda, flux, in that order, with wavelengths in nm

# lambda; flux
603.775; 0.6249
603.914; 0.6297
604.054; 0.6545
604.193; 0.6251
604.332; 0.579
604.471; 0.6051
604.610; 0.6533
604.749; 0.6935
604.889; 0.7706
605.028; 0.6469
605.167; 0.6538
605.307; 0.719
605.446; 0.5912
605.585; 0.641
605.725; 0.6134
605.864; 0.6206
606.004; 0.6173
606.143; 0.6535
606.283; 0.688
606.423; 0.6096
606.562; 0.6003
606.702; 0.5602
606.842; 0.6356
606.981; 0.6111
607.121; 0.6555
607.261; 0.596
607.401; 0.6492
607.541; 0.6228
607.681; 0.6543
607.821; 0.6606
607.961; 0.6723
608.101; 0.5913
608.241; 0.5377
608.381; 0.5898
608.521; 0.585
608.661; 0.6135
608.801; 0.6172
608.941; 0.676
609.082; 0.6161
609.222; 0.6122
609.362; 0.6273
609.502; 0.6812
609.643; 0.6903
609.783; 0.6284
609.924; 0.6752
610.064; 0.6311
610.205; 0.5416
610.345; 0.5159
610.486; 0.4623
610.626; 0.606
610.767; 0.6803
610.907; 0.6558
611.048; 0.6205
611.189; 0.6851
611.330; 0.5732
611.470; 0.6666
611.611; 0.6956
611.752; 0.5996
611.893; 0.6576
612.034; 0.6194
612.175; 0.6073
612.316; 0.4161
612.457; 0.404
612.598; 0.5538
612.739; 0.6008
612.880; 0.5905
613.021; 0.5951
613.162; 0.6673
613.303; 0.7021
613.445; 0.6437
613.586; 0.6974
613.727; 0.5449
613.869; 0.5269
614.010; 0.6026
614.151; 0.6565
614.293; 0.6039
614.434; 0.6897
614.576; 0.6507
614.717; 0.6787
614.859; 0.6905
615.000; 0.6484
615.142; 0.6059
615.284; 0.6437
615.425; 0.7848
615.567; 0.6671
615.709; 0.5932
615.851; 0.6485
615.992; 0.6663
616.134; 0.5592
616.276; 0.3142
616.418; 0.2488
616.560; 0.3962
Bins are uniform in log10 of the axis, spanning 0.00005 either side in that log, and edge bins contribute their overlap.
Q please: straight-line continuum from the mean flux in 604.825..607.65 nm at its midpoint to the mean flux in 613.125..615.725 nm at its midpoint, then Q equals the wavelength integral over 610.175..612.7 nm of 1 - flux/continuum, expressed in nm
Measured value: 0.22 nm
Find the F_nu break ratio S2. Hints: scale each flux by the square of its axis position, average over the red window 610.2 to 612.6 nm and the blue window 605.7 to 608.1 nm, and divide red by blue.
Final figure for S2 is 0.95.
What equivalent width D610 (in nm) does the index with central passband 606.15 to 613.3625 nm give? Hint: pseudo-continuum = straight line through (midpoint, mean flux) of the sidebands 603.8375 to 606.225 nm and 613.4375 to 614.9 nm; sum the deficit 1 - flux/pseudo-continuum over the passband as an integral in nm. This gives 0.285 nm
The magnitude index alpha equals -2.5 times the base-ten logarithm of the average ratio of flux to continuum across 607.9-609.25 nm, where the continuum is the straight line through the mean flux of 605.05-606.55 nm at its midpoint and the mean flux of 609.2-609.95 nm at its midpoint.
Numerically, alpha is 0.07 mag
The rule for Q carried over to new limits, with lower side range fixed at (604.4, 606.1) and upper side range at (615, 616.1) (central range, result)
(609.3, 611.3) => 0.10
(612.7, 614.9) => 0.07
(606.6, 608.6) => 0.11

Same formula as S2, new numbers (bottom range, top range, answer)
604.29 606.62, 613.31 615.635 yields 1.03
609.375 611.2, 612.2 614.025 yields 0.95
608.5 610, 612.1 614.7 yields 0.95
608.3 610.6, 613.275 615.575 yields 1.08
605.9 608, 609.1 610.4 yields 1.00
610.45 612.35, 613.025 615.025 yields 1.05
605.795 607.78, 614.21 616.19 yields 1.07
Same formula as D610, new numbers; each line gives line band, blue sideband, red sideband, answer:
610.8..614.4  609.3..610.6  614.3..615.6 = 0.172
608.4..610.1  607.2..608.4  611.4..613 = -0.079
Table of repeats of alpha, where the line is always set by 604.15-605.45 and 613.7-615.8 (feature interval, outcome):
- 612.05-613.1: 0.18 mag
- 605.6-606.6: 0.04 mag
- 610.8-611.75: 0.00 mag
